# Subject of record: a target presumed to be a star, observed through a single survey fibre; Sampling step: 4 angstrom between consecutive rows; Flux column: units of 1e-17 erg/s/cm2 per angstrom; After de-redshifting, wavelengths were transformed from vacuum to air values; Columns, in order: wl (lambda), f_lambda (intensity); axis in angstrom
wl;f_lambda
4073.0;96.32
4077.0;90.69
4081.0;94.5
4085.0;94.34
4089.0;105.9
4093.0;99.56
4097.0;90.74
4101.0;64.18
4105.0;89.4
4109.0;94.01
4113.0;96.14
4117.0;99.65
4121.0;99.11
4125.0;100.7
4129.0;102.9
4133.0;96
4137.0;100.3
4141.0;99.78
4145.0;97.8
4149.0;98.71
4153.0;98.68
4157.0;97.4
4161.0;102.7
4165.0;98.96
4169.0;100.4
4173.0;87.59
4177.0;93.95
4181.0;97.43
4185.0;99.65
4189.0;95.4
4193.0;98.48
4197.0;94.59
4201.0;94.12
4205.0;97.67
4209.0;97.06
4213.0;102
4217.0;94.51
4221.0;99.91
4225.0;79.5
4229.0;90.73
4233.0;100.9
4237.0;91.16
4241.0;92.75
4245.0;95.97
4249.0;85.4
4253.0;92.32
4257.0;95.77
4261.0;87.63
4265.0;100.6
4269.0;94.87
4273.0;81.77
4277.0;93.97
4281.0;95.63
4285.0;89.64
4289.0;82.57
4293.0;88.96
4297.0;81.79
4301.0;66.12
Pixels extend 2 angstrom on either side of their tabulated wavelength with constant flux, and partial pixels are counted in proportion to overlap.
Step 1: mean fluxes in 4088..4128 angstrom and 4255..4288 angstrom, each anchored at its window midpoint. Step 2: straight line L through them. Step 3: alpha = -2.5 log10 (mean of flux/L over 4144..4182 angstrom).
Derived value -0.05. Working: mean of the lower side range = 93.9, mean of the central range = 97.3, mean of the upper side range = 92.2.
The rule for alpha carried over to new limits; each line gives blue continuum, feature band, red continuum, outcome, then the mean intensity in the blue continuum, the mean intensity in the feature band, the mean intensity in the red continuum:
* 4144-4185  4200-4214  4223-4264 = -0.039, 97.5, 97.7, 91.4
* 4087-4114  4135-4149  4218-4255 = -0.088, 91.2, 99.2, 92.1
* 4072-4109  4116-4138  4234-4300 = -0.094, 91.7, 99.8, 90.5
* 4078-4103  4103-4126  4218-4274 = -0.054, 91.5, 96.3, 92.3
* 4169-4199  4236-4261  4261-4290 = 0.008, 95.6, 91.9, 91.3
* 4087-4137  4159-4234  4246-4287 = -0.031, 95.1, 96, 91.9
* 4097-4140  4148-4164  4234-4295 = -0.066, 94.2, 99.4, 91.4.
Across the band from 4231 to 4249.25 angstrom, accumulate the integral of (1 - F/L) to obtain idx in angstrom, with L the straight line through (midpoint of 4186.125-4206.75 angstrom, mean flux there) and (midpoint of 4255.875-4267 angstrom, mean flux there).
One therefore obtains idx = 0.21 angstrom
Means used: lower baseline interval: 96.2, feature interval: 94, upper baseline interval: 94.6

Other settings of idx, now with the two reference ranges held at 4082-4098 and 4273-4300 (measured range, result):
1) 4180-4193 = -0.69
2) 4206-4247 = -1.77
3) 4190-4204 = -0.56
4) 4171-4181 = 0.13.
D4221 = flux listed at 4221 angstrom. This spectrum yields 99.91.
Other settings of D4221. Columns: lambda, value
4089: 105.9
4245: 95.97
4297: 81.79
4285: 89.64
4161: 102.7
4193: 98.48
